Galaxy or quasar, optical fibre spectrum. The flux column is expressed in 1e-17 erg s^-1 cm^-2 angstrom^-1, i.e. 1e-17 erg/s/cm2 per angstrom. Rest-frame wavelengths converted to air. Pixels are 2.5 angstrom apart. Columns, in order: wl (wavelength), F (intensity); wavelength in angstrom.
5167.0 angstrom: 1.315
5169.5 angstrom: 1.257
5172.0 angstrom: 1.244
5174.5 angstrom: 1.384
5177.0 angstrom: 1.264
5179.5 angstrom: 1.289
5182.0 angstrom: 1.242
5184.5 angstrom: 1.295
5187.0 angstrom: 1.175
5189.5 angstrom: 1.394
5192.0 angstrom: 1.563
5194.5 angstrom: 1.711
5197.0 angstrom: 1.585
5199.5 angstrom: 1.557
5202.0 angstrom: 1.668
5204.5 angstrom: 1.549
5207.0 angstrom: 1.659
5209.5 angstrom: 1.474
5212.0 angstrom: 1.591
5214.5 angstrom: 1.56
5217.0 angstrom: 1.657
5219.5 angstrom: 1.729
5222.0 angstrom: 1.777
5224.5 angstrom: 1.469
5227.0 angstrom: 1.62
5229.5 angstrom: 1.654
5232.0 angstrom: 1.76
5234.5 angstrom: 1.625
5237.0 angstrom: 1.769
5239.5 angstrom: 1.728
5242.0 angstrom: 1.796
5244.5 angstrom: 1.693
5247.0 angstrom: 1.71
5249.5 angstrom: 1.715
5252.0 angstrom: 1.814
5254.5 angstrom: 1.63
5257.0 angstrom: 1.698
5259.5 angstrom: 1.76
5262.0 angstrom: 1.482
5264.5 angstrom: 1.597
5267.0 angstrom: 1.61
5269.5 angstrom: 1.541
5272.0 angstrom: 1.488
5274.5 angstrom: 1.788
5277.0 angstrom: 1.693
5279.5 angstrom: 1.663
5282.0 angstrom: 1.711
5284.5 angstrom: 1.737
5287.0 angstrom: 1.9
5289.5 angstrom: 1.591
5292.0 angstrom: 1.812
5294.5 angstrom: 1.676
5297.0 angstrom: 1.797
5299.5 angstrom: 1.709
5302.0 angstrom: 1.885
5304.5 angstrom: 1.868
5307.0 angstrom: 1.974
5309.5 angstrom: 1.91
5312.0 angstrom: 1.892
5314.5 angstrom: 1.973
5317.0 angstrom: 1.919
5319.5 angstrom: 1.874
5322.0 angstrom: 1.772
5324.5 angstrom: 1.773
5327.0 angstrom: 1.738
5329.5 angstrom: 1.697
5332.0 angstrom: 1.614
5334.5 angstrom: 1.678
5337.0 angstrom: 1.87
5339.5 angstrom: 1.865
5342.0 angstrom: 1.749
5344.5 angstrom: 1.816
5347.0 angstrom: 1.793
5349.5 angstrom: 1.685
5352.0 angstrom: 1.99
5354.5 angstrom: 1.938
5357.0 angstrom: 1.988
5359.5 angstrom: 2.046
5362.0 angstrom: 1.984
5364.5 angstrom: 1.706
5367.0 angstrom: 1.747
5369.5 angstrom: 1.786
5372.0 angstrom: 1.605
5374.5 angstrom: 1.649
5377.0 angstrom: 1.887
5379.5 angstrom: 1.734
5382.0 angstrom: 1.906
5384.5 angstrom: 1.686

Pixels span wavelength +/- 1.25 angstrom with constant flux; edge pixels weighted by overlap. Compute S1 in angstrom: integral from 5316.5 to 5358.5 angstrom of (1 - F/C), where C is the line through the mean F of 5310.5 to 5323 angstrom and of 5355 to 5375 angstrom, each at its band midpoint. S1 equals 1.2 angstrom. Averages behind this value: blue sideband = 1.89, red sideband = 1.82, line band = 1.81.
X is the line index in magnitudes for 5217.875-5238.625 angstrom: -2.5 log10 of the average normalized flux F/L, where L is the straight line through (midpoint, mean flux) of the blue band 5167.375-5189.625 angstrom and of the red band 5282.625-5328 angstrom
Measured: -0.13 mag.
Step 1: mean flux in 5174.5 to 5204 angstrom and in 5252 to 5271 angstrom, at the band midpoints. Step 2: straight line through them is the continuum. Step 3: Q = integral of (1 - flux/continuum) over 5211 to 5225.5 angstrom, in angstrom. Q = -1.18 angstrom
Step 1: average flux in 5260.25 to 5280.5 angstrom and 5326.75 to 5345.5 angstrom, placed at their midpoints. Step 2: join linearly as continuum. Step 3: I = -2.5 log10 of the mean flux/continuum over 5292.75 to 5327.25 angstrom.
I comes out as -0.09 mag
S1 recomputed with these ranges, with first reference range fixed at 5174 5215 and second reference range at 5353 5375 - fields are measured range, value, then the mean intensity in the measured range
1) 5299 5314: -1.5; 1.89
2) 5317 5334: 0.0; 1.75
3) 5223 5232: -0.4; 1.61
